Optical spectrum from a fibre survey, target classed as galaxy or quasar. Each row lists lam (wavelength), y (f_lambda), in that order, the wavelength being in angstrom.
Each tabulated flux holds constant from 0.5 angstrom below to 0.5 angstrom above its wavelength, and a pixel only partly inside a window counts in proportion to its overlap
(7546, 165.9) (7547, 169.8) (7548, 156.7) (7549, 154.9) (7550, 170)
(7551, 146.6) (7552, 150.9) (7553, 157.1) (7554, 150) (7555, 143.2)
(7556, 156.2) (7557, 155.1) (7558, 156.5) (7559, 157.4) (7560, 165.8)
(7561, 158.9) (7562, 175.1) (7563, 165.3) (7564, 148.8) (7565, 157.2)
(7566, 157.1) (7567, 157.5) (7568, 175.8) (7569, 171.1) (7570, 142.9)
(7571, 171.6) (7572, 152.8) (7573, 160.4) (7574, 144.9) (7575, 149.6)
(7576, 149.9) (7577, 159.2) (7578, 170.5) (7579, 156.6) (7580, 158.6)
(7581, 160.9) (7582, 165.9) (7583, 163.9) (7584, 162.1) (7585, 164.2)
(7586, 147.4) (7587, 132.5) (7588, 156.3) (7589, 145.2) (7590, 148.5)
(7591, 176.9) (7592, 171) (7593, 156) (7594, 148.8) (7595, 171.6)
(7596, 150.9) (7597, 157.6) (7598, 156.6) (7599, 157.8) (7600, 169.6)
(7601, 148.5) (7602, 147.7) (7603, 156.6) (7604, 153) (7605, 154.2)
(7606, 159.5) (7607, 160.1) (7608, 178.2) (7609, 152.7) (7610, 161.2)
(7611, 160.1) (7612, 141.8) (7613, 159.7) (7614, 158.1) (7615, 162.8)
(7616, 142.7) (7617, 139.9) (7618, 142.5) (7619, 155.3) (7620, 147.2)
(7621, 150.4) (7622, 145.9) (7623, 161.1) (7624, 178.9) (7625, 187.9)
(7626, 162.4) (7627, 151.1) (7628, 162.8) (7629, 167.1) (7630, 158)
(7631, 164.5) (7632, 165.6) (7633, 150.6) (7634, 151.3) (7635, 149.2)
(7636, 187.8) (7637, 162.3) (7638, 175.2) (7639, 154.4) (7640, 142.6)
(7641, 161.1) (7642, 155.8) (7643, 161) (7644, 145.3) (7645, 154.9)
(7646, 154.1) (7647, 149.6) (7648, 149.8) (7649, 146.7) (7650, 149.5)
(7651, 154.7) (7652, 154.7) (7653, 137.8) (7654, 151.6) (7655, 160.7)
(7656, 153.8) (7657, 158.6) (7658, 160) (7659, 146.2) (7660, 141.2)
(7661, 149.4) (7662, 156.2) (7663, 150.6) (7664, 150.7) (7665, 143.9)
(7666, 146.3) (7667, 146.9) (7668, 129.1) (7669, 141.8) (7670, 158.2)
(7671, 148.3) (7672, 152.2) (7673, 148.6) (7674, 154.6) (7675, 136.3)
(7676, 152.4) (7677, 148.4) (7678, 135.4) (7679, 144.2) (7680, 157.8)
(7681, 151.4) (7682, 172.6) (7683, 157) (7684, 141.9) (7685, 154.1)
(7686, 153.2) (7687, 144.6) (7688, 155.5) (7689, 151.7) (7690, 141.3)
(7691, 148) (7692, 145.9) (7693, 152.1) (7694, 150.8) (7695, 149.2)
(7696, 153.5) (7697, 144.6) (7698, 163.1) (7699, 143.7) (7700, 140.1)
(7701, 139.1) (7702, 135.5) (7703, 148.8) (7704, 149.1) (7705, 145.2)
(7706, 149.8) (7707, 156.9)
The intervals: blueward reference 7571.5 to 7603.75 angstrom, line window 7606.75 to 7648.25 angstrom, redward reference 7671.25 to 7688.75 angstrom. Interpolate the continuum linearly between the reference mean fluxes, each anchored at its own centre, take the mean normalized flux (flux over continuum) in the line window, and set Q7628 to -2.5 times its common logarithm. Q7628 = -0.03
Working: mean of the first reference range 157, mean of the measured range 158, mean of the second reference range 151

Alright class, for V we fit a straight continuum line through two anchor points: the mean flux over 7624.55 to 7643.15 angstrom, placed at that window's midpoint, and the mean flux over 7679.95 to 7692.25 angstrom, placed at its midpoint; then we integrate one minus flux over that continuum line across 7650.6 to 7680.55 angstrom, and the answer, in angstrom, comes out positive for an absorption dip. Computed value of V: 1.3 angstrom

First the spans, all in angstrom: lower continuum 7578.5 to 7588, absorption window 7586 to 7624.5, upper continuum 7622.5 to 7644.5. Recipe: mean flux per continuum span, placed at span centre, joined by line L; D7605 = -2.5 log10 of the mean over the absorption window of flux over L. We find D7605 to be 0.023 mag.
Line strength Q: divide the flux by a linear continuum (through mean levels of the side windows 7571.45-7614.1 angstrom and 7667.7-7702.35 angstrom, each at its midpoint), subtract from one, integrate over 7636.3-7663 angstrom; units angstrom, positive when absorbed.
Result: -0.3 angstrom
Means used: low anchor 157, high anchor 149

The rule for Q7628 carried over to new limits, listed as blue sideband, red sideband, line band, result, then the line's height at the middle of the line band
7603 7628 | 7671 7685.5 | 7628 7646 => -0.03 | 155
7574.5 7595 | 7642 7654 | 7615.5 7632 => -0.03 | 154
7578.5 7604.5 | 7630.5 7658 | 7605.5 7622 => 0.02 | 157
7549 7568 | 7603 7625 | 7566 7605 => 0.00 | 157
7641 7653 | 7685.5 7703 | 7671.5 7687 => -0.01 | 149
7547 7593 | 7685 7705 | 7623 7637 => -0.08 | 153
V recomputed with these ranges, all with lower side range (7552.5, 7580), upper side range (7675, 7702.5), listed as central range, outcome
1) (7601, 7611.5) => -0.2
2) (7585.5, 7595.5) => 0.1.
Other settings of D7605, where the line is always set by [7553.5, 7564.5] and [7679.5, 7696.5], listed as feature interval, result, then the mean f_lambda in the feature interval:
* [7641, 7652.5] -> 0.01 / 153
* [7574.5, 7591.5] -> 0.00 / 157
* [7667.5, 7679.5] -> 0.05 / 146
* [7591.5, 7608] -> -0.02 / 158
